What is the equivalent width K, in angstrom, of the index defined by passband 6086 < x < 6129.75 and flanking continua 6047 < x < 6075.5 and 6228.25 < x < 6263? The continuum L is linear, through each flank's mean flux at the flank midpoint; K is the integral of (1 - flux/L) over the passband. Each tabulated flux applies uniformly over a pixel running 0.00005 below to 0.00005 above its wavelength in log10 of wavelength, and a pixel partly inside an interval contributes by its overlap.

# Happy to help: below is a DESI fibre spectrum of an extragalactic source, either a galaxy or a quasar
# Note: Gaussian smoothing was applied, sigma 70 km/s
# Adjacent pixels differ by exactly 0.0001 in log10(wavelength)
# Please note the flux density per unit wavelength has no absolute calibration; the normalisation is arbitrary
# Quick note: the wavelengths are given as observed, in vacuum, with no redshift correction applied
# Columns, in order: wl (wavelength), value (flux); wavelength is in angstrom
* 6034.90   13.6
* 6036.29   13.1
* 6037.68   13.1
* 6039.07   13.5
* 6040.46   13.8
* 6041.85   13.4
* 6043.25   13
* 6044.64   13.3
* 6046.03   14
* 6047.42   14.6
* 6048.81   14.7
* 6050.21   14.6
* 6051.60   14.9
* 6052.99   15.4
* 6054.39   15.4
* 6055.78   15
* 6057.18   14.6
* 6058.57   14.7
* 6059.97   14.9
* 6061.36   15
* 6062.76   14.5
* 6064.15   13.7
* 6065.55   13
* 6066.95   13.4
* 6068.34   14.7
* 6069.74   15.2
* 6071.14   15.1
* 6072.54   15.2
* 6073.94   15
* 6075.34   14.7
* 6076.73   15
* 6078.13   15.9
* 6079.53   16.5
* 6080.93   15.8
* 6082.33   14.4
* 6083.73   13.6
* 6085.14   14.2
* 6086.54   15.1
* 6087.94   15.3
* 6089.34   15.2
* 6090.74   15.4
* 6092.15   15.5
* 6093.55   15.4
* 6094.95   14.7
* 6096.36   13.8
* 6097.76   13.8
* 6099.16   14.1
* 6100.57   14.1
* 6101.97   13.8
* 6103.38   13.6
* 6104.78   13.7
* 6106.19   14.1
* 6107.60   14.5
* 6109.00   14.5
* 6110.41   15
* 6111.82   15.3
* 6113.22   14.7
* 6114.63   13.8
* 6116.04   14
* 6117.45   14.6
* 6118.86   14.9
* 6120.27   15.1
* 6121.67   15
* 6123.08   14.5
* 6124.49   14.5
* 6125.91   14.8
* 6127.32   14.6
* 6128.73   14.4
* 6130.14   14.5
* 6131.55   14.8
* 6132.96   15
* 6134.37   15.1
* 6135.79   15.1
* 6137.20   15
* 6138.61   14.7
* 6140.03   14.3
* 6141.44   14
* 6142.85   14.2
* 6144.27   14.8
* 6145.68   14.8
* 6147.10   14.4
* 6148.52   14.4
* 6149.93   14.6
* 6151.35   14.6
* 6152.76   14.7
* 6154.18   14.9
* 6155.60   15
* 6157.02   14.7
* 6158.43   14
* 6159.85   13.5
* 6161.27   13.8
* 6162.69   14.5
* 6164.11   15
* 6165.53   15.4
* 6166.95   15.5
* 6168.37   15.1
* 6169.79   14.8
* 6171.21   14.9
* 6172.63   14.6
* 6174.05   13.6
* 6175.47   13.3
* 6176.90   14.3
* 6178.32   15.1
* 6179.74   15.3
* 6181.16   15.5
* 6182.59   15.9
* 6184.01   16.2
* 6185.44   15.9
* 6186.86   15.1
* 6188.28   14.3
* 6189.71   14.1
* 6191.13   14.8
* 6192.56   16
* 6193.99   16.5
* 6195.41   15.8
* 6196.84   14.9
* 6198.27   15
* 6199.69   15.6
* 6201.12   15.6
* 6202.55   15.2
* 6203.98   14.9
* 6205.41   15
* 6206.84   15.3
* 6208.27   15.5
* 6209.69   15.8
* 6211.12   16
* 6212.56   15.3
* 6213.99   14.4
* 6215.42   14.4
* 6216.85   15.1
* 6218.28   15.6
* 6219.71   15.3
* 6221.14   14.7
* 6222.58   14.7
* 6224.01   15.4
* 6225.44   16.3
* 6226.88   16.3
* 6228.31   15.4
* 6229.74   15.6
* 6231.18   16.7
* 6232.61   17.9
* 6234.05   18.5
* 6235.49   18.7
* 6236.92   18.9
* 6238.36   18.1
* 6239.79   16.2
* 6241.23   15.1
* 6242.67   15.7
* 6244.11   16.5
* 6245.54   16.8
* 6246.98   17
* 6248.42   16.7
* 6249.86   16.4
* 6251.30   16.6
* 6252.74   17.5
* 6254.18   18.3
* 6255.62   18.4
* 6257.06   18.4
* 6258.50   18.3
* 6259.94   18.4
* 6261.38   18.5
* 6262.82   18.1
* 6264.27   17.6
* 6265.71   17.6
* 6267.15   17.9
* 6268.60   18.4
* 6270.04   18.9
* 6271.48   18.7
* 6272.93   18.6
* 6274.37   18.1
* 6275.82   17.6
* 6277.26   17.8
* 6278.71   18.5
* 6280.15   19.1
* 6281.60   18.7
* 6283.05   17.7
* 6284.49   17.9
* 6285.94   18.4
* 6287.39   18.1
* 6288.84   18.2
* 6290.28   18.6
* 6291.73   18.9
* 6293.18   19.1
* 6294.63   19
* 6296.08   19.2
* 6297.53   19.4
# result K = 2.2 angstrom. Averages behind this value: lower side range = 14.7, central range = 14.6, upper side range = 17.3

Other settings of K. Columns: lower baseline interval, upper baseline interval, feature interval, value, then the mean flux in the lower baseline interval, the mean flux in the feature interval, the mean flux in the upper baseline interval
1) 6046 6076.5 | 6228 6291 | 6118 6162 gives 3.5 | 14.7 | 14.6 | 17.7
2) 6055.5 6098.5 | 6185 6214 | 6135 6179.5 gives 1.6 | 14.8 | 14.6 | 15.3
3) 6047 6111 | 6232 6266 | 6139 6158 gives 1.5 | 14.7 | 14.6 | 17.5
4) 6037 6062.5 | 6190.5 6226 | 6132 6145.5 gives 0.2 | 14.3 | 14.7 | 15.3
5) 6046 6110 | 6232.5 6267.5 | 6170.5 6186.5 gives 1.3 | 14.7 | 15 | 17.5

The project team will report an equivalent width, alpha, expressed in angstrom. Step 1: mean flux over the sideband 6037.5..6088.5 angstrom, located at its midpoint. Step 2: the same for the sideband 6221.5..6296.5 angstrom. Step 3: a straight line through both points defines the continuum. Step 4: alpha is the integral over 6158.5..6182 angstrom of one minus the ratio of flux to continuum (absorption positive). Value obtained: 2.3 angstrom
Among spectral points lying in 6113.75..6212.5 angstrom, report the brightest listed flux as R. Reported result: 16.5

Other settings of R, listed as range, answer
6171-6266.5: 18.9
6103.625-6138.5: 15.3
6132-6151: 15.1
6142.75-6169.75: 15.5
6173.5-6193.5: 16.2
